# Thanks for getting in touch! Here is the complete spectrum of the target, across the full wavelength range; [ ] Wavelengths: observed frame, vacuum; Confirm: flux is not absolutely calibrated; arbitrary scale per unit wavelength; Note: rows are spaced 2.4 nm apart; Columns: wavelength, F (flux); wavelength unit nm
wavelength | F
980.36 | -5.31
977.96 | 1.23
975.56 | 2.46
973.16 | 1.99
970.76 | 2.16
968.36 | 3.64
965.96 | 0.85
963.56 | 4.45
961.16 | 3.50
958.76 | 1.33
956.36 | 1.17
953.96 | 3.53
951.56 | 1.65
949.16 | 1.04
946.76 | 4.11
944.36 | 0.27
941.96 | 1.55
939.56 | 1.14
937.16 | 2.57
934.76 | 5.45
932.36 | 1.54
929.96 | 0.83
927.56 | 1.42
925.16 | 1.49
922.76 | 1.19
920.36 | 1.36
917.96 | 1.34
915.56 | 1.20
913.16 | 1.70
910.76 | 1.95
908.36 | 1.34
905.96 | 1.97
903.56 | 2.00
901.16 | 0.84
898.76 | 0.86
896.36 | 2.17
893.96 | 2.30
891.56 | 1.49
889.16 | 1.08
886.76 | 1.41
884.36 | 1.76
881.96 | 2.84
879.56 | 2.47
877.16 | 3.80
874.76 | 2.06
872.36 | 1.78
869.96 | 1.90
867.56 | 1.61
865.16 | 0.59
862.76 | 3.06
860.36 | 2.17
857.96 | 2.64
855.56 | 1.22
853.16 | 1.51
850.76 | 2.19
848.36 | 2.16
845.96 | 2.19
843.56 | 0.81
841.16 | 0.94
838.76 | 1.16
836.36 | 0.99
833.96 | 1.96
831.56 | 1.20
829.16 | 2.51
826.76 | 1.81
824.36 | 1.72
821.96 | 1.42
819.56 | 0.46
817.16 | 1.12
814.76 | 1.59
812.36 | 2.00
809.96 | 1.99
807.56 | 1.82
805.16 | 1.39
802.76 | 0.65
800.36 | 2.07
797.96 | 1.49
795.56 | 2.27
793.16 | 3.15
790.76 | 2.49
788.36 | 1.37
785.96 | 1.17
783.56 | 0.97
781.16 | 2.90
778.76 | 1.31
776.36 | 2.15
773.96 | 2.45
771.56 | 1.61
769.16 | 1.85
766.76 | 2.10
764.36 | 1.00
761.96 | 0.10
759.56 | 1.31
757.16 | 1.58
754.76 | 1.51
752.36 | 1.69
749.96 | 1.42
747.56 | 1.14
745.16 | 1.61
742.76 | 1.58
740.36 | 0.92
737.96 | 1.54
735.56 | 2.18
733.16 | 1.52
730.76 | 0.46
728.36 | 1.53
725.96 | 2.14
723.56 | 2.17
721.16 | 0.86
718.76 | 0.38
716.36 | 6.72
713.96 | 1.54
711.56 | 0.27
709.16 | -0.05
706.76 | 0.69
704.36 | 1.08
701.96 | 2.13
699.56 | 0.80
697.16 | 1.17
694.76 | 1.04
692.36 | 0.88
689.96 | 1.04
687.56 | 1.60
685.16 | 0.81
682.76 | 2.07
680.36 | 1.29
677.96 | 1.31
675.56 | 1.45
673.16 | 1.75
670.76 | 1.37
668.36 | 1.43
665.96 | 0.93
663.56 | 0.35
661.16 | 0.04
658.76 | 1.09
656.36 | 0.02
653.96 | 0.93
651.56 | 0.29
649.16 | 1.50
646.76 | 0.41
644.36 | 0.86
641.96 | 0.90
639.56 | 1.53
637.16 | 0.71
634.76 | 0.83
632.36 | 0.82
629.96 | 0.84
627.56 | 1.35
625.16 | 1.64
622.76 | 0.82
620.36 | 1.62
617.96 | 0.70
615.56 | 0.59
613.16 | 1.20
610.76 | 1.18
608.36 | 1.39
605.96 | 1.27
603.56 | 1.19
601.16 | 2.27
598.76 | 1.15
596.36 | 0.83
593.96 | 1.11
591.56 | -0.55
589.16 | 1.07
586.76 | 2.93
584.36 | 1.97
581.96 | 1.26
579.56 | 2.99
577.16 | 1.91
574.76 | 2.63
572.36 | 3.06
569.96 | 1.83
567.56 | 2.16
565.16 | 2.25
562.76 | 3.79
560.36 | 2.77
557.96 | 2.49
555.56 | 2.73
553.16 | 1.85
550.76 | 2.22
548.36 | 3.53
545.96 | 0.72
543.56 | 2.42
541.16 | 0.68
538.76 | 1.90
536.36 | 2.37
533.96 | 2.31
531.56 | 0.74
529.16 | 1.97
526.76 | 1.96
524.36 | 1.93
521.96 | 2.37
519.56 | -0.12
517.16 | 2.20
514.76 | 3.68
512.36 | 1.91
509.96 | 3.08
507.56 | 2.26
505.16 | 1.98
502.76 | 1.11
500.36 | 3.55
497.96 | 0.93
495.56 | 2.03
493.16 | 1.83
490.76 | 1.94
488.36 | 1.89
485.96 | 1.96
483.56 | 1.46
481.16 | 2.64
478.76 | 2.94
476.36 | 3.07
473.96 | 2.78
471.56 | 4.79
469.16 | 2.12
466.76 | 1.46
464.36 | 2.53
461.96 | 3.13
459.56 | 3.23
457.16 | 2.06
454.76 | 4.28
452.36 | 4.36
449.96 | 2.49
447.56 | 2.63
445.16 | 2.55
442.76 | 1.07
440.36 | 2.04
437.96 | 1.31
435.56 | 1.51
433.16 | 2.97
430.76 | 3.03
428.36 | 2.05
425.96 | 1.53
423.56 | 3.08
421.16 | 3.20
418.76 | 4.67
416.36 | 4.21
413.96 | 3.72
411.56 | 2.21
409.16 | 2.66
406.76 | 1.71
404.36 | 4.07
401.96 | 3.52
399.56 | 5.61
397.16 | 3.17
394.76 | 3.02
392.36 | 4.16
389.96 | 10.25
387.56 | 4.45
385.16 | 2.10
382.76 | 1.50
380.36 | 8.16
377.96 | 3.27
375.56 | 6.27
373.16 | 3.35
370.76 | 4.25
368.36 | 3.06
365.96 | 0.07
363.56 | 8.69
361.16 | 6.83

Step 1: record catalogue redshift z 0.92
